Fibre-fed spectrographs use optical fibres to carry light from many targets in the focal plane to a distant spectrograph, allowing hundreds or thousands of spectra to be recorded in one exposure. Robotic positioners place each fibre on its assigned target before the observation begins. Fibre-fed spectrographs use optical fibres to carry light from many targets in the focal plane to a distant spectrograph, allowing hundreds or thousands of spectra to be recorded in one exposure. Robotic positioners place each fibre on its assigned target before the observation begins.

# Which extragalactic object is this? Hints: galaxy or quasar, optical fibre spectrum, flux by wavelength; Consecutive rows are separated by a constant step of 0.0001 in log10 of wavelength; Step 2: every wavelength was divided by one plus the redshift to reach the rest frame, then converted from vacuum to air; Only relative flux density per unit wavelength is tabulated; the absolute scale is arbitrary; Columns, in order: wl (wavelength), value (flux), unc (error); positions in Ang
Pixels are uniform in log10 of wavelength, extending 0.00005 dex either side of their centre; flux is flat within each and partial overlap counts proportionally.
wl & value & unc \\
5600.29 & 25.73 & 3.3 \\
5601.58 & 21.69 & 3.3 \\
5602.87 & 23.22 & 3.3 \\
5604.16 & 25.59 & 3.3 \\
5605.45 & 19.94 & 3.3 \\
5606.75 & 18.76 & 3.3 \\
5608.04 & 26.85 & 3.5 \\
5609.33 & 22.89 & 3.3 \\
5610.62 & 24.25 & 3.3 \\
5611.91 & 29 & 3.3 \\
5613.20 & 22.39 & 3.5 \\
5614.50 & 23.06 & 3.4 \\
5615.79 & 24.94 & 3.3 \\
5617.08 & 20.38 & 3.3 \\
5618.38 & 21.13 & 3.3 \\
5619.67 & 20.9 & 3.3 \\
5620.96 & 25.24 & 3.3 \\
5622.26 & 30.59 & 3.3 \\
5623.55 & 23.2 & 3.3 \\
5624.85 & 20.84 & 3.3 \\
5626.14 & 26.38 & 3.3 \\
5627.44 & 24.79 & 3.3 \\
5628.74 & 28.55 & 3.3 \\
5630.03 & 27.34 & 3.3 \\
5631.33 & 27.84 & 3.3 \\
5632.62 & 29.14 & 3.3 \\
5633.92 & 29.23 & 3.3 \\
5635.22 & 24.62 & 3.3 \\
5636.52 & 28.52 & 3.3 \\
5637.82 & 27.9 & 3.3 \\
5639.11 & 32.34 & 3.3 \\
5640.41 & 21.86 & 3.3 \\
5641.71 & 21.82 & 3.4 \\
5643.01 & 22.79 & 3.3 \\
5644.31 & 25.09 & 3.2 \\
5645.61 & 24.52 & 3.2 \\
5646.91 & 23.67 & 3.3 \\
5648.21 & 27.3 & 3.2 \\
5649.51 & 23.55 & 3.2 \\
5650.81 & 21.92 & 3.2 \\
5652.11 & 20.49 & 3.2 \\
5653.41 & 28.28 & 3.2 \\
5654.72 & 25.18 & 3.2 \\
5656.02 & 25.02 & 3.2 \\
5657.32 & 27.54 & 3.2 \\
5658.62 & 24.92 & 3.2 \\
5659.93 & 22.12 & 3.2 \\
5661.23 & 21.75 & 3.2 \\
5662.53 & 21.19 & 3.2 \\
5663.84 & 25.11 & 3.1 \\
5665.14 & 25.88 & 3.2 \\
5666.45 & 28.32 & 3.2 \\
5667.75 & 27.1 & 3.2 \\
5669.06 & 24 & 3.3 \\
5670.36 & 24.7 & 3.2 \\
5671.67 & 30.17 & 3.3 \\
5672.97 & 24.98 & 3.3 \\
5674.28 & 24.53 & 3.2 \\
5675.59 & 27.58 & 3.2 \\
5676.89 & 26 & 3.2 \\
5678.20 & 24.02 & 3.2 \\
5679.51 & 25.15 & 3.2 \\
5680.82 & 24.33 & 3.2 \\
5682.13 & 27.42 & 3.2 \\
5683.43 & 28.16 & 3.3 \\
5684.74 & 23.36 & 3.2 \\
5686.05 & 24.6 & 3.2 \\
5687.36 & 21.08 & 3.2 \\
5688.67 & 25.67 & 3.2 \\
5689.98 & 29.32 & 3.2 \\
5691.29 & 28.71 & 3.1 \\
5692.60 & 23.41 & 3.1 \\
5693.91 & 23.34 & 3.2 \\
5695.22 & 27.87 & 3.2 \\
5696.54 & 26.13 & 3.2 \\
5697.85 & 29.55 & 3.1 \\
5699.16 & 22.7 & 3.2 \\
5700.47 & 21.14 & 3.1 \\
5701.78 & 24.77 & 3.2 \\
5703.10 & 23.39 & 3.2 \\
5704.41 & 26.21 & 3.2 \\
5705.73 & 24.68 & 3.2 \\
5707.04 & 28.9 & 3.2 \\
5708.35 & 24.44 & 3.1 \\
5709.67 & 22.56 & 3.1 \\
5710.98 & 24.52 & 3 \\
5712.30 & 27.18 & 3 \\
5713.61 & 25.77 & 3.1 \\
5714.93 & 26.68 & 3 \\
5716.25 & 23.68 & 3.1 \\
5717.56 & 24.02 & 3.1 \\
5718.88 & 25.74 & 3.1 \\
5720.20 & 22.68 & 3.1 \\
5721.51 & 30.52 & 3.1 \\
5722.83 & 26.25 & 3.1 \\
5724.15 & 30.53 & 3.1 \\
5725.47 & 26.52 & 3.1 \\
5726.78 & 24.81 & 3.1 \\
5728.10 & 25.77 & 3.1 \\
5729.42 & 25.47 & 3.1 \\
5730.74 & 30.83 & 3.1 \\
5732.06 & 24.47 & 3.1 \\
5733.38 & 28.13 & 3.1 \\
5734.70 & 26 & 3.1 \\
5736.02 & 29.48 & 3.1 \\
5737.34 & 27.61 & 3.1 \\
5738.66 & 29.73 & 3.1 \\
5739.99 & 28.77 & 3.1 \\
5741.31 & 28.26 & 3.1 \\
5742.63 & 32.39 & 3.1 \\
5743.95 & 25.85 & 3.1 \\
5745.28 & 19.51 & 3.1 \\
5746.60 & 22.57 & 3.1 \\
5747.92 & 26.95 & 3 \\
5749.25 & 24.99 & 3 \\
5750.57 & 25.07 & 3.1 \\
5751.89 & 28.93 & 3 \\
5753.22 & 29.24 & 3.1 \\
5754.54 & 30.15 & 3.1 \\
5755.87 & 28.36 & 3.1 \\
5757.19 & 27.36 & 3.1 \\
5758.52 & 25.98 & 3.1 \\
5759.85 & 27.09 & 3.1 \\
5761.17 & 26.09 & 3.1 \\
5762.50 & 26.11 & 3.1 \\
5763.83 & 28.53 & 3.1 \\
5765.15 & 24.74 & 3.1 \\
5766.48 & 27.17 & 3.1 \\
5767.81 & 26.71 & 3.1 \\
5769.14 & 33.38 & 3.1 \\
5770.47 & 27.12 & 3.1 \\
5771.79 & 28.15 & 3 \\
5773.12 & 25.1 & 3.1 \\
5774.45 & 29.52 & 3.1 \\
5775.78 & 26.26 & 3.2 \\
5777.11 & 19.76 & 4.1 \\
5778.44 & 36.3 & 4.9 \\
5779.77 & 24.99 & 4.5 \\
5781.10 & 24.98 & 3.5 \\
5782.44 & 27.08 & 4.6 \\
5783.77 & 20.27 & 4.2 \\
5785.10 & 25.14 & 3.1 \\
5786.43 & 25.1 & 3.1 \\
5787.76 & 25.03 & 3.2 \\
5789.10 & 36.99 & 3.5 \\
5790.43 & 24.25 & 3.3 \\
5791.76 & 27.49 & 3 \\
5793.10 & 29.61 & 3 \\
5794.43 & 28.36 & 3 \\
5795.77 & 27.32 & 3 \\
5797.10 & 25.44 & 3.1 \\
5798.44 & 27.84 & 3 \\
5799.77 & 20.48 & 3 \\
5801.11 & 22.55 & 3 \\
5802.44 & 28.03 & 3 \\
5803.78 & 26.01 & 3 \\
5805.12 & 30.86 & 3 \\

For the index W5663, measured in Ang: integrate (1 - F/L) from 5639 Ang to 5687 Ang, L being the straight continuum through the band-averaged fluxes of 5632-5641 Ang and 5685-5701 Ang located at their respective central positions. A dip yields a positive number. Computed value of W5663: 2.9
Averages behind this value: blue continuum 27.7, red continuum 25.3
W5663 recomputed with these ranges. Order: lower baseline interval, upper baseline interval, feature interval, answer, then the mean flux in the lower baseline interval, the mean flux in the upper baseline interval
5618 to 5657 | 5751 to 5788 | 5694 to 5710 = 0.6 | 25.4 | 27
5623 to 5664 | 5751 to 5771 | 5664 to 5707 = 0.8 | 25.2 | 27.8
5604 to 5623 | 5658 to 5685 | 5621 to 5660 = -1.9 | 23.7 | 25.3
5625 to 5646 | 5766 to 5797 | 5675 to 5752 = 2.3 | 26.3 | 27.2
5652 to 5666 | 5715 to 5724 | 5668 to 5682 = -0.4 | 24.5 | 25.8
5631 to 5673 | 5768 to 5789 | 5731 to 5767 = -0.8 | 25.4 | 26.8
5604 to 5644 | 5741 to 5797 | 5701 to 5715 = 0.5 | 24.9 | 27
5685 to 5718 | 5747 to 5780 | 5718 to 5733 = -0.4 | 25.2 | 27.4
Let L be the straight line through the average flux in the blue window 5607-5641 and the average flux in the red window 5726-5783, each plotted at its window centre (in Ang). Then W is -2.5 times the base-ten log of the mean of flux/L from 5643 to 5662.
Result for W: 0.07 mag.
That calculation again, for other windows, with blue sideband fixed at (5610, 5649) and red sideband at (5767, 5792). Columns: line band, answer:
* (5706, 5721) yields 0.05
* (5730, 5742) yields -0.06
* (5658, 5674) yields 0.03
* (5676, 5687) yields 0.02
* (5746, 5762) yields -0.01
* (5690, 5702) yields 0.02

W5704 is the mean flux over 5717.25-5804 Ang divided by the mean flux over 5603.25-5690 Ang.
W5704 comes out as 1.07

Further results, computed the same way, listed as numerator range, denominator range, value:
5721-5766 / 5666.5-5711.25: 1.07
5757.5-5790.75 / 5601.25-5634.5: 1.10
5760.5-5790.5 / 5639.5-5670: 1.11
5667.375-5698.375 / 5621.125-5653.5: 1.01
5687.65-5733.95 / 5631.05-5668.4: 1.02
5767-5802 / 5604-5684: 1.07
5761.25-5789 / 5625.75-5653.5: 1.04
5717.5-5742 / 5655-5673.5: 1.08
